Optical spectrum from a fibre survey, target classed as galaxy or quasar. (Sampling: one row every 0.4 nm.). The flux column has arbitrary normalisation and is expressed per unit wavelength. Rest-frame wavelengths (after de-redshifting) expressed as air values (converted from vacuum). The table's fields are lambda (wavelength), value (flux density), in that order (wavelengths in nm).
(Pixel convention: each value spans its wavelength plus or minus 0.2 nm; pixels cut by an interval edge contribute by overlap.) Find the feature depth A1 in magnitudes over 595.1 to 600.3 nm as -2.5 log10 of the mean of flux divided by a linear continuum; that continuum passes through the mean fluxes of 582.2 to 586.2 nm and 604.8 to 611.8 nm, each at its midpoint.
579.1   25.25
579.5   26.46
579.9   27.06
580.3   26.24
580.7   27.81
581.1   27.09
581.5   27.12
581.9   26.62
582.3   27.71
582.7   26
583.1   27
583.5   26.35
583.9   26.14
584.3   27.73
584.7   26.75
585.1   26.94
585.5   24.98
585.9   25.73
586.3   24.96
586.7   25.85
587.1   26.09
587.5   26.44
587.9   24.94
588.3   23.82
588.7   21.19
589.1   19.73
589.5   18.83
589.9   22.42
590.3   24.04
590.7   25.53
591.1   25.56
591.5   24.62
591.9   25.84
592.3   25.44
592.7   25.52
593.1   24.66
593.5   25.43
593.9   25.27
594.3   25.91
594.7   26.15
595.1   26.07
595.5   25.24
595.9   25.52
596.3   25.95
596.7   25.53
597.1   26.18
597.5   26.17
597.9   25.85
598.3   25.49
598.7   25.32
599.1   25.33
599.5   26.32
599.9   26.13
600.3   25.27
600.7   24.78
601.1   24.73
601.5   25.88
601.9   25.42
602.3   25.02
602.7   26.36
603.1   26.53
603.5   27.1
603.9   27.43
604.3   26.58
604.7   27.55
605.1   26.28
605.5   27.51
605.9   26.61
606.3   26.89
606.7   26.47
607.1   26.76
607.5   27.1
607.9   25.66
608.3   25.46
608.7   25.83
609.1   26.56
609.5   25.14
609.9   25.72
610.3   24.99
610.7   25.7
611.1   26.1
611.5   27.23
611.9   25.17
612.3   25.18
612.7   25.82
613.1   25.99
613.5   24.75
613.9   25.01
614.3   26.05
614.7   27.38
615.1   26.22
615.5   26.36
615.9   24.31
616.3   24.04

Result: 0.02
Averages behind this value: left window 26.5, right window 26.2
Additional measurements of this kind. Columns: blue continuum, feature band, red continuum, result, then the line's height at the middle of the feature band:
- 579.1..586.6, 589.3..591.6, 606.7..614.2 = 0.13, 26.3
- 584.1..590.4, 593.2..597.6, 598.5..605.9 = -0.02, 25.3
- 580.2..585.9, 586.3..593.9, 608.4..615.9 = 0.10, 26.5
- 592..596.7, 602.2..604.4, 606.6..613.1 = -0.03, 25.8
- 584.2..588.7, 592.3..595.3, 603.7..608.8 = 0.02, 26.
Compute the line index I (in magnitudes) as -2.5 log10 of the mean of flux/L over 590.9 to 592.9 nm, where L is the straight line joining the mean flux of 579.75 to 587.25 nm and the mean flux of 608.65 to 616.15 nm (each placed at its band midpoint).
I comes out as 0.04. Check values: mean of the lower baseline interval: 26.5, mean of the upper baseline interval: 25.8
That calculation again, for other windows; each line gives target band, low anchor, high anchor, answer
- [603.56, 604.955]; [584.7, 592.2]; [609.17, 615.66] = -0.075 mag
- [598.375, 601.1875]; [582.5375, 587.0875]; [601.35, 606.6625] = 0.043 mag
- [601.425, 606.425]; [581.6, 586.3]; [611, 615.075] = -0.020 mag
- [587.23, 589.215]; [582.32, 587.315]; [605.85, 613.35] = 0.120 mag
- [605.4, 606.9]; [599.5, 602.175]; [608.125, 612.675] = -0.051 mag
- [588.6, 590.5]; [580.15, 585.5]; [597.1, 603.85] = 0.237 mag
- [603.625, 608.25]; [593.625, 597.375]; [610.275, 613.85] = -0.044 mag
